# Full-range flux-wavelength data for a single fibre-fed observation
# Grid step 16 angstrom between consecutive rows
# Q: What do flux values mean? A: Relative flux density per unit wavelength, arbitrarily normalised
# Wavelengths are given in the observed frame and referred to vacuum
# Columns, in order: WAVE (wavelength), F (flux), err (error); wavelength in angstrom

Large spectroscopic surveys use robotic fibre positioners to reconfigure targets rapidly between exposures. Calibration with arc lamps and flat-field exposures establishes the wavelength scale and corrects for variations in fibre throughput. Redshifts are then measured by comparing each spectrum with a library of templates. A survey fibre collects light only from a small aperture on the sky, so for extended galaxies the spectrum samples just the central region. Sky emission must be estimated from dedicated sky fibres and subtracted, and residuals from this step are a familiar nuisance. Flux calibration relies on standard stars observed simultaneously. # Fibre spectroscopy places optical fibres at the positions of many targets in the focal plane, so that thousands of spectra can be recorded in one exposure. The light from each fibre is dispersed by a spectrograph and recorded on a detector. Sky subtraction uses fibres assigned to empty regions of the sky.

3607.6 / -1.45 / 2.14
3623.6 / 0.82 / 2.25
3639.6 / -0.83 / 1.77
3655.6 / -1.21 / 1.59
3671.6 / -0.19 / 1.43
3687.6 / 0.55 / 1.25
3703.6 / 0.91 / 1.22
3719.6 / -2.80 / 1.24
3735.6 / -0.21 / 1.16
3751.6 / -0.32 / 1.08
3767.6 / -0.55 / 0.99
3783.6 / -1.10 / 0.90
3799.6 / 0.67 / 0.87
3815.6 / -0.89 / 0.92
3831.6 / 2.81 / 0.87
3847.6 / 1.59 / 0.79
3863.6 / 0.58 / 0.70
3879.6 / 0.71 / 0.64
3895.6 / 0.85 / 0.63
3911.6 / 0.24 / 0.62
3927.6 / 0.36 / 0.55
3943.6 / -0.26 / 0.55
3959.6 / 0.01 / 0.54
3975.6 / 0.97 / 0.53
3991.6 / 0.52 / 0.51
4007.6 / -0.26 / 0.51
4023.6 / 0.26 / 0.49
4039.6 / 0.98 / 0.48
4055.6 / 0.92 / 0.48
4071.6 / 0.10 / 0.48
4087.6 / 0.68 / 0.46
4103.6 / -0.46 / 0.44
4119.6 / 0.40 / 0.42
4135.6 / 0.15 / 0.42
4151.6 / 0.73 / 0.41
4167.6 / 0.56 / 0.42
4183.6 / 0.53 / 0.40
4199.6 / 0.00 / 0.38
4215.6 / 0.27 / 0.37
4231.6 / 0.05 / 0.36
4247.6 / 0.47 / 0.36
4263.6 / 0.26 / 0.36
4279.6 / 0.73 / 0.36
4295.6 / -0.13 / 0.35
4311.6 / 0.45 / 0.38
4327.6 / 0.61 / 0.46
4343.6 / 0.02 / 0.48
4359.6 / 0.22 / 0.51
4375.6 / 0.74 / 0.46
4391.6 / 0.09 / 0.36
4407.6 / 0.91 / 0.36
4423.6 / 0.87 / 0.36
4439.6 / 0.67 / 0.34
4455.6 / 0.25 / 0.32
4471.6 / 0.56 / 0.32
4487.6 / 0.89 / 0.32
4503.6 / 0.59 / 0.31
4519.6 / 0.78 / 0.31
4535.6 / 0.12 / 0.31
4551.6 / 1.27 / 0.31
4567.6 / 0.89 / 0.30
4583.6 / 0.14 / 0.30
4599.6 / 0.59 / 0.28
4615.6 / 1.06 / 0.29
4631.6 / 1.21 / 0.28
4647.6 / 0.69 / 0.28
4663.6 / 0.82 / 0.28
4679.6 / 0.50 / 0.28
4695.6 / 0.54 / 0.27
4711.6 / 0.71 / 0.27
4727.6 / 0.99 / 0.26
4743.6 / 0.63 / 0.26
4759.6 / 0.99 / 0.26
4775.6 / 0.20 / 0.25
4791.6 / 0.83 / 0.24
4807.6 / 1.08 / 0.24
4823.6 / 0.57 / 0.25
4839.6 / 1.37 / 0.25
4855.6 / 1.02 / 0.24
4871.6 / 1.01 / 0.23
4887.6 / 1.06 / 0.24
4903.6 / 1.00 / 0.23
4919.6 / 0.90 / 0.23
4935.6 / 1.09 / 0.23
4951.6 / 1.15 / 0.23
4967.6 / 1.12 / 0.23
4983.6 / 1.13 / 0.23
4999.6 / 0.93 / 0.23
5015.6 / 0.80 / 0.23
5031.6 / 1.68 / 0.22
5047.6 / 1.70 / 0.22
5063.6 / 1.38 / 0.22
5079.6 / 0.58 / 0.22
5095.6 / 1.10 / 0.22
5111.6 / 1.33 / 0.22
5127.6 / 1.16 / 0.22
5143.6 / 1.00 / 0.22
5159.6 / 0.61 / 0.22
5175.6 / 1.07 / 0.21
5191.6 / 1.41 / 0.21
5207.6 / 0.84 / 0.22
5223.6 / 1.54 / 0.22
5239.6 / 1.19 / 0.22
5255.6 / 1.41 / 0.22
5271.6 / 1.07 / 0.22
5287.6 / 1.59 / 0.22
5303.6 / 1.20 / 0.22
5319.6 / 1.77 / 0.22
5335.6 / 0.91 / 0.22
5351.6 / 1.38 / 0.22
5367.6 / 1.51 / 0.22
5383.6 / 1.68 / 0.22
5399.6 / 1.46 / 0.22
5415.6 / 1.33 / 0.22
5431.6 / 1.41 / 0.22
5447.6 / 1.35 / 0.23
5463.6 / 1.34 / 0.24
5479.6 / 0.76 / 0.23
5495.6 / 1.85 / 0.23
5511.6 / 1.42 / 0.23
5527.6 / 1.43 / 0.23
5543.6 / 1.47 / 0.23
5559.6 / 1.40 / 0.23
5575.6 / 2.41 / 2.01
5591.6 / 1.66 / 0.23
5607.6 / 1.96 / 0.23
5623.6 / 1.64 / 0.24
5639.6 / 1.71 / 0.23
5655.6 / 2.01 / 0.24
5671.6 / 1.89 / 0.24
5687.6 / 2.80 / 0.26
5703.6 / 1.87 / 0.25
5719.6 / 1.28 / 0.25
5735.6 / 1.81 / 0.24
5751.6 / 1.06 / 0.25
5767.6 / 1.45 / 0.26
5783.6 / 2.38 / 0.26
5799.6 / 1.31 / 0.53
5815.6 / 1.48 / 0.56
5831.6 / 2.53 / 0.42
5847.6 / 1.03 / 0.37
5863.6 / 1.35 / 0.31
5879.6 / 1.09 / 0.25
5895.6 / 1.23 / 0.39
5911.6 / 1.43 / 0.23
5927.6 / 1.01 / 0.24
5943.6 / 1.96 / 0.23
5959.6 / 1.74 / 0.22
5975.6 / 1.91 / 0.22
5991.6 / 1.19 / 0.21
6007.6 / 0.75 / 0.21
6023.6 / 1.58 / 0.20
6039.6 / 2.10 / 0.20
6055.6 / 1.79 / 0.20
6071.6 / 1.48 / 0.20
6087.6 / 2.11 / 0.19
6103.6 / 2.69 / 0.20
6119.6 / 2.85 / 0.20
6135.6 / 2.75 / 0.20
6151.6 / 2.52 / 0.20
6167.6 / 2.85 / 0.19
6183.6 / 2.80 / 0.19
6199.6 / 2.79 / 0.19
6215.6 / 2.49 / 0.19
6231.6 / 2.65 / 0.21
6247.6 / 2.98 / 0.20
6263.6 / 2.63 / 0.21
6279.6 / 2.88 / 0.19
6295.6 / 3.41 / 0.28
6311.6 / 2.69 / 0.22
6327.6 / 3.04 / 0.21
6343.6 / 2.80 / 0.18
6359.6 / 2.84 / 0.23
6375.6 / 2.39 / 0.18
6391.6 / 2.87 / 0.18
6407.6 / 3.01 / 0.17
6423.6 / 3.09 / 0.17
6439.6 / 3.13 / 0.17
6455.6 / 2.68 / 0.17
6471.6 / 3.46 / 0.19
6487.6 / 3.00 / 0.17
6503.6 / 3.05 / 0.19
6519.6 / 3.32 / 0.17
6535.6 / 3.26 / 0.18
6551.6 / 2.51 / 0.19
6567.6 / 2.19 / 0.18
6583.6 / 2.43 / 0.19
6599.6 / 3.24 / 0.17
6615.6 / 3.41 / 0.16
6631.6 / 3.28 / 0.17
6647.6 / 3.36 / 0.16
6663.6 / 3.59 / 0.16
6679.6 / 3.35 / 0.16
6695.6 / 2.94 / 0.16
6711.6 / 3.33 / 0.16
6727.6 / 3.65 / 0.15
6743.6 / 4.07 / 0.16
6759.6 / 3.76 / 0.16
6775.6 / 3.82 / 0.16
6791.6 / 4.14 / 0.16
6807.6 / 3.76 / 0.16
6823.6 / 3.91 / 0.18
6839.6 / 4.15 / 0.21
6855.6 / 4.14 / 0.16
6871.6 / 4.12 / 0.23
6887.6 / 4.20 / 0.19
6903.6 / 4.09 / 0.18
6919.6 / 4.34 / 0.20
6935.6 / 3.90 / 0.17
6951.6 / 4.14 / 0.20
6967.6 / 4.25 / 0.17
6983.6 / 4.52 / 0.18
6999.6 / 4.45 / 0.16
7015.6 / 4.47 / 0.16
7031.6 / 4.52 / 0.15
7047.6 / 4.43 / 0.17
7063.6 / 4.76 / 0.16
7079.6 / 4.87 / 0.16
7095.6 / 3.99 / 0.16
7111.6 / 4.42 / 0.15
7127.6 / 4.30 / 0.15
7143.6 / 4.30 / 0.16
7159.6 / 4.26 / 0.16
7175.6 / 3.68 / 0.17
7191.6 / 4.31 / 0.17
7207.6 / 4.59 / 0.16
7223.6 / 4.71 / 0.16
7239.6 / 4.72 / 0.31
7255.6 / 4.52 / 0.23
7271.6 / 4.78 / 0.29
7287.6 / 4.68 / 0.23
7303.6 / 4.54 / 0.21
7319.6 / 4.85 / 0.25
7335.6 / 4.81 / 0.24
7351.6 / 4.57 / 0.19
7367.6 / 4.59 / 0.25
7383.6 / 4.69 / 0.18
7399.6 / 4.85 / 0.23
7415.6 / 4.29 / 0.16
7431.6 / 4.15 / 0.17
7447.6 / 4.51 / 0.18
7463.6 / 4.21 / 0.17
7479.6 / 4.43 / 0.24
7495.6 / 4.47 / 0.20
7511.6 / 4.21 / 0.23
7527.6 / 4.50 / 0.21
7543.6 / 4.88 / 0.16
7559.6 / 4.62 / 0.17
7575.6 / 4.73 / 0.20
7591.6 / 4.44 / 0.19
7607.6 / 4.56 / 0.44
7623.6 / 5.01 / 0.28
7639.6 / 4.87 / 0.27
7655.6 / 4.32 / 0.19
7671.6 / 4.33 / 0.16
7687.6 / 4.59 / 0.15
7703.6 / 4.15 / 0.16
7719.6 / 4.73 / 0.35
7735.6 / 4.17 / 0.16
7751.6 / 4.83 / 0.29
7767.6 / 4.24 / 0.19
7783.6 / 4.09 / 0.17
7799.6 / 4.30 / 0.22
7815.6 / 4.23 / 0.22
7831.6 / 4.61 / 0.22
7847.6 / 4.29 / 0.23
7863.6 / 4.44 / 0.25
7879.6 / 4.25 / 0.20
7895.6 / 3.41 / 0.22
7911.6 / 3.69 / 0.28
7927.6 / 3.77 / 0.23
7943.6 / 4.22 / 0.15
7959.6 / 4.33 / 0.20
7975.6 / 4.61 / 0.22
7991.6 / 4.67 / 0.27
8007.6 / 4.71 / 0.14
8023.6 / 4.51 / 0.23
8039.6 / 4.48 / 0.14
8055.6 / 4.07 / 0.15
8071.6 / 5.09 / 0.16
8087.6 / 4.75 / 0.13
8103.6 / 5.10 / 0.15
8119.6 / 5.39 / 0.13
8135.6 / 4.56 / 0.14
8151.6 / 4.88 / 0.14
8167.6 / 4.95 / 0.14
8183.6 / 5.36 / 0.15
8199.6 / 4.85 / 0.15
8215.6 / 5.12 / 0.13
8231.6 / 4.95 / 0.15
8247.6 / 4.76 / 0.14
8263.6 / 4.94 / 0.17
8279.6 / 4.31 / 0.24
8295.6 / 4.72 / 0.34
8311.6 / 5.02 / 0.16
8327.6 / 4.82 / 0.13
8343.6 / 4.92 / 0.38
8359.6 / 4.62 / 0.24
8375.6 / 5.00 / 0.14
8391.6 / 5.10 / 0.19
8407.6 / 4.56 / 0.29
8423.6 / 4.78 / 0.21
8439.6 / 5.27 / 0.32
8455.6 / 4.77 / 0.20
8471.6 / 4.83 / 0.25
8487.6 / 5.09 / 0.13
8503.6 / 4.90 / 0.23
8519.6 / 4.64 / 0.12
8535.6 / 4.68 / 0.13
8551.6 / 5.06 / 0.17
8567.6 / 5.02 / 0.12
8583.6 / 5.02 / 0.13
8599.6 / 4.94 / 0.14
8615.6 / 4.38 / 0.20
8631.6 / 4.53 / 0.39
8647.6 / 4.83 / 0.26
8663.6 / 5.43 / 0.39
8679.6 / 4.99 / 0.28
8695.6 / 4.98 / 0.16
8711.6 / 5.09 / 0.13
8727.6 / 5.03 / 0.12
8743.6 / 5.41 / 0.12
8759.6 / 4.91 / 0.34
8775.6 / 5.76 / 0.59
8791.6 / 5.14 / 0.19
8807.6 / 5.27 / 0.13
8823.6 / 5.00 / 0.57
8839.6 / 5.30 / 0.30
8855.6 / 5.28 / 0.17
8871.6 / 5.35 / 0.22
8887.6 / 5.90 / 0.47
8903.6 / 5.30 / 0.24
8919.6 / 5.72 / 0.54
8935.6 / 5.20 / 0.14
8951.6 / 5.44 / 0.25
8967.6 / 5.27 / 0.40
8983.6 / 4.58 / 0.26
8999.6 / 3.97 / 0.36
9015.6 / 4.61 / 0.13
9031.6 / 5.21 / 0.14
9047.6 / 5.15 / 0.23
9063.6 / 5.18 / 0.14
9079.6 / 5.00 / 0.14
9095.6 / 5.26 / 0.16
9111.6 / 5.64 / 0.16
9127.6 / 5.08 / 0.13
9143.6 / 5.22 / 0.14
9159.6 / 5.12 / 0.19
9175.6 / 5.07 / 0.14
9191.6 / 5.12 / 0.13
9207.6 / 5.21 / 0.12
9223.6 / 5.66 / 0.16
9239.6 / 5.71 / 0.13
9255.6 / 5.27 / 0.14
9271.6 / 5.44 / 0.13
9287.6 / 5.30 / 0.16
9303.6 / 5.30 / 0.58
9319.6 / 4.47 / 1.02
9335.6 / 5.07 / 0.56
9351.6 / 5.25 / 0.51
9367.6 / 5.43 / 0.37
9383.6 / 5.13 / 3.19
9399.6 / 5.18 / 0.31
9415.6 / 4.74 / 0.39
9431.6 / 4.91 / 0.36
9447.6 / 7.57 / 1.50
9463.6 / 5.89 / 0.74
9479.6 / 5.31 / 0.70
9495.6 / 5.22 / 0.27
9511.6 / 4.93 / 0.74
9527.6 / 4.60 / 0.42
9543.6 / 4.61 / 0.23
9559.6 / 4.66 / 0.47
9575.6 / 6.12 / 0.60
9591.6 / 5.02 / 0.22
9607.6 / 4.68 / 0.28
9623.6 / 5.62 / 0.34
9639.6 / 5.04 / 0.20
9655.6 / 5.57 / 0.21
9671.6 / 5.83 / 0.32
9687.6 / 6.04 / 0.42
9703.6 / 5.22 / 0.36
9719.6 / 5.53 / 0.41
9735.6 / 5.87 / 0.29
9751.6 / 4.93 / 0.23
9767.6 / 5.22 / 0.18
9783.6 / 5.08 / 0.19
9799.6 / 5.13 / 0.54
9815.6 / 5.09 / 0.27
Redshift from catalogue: 0.53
